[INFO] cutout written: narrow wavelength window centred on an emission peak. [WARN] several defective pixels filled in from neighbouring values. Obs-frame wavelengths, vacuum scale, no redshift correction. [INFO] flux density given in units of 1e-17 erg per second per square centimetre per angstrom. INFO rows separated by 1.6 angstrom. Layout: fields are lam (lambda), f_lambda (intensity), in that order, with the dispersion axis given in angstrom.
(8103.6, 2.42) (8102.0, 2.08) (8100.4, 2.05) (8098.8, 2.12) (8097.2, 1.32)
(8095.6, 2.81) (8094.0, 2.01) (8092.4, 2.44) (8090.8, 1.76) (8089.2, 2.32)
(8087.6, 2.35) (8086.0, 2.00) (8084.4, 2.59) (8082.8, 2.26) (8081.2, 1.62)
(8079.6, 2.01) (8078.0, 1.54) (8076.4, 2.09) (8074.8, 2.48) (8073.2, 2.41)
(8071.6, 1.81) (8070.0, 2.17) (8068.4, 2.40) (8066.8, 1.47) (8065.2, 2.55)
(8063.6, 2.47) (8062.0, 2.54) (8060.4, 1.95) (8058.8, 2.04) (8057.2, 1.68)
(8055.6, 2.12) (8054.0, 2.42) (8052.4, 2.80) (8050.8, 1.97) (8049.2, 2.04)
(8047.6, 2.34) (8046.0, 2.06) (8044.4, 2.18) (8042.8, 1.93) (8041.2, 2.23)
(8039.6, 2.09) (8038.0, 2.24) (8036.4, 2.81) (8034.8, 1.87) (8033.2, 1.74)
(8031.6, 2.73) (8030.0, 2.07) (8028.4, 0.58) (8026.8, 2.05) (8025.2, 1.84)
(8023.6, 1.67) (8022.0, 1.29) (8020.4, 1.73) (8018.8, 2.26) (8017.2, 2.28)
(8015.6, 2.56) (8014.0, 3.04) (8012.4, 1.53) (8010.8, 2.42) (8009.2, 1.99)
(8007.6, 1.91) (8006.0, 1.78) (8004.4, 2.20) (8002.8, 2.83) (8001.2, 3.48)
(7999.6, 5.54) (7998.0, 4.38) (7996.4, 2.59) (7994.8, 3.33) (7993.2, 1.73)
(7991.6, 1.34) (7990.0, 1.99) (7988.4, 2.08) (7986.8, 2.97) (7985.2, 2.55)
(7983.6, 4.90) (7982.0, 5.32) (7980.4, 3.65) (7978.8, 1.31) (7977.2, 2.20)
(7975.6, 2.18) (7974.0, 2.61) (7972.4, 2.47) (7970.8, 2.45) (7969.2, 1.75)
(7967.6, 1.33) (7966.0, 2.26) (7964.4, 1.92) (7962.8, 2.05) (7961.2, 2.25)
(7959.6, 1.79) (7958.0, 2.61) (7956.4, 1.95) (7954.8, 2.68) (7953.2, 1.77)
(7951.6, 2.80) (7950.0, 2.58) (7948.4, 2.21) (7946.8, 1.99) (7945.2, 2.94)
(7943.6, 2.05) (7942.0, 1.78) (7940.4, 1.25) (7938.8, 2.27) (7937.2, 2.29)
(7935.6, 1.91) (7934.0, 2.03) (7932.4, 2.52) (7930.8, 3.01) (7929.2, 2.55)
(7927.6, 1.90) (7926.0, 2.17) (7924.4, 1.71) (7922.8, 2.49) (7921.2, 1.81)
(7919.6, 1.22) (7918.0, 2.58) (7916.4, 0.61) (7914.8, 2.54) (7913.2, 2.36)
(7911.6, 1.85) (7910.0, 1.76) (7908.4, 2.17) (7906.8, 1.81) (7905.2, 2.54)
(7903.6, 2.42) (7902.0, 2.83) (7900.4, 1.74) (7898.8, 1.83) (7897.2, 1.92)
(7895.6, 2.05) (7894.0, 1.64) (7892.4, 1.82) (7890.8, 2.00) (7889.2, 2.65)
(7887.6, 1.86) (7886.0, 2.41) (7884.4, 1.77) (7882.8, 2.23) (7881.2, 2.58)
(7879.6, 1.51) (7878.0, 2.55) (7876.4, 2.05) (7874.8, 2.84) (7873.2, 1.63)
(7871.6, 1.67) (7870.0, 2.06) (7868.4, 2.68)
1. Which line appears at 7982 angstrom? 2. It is [S II] 6716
